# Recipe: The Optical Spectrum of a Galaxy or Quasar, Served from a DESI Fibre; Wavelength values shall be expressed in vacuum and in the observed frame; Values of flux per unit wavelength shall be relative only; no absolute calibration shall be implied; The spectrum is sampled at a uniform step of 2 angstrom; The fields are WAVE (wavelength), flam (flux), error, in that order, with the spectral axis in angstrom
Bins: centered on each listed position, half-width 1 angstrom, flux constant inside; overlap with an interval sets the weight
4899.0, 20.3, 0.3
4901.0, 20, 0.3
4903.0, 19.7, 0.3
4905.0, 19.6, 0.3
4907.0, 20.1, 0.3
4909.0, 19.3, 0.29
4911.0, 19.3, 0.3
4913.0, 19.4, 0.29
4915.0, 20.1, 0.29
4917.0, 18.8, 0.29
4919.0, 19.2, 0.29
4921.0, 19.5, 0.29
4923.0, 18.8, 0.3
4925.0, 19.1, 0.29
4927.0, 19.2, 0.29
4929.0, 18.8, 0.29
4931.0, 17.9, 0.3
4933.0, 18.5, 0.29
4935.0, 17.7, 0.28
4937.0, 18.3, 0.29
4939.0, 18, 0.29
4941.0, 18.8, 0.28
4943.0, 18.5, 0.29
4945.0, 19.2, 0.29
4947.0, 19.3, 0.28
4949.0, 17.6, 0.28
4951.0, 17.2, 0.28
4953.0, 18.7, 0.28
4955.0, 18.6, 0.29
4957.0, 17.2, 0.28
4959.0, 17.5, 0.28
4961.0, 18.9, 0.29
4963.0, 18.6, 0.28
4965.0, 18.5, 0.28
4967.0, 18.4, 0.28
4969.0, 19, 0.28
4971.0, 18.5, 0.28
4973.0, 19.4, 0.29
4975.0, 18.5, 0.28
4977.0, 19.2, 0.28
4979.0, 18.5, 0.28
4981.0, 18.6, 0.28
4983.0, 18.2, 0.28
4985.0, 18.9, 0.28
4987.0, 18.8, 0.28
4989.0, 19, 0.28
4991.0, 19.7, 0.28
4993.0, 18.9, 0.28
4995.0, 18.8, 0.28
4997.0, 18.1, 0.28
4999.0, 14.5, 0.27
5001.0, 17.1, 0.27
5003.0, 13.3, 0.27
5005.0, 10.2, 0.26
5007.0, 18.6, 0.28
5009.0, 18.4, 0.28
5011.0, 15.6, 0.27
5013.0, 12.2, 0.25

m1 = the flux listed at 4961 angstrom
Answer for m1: 18.9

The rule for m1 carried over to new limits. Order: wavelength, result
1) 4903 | 19.7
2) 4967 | 18.4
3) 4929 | 18.8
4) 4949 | 17.6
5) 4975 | 18.5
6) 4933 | 18.5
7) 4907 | 20.1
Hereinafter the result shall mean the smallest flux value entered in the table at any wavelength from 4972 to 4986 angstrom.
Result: 18.2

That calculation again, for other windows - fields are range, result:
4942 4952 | 17.2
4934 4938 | 17.7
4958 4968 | 17.5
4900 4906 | 19.6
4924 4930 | 18.8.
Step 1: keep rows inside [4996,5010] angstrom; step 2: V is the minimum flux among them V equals 10.2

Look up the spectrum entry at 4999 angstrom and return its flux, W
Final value 14.5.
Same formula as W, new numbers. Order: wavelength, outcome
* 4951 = 17.2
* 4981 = 18.6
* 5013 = 12.2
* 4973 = 19.4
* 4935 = 17.7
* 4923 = 18.8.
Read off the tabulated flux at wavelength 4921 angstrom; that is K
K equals 19.5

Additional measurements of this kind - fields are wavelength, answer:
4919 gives 19.2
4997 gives 18.1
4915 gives 20.1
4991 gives 19.7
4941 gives 18.8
